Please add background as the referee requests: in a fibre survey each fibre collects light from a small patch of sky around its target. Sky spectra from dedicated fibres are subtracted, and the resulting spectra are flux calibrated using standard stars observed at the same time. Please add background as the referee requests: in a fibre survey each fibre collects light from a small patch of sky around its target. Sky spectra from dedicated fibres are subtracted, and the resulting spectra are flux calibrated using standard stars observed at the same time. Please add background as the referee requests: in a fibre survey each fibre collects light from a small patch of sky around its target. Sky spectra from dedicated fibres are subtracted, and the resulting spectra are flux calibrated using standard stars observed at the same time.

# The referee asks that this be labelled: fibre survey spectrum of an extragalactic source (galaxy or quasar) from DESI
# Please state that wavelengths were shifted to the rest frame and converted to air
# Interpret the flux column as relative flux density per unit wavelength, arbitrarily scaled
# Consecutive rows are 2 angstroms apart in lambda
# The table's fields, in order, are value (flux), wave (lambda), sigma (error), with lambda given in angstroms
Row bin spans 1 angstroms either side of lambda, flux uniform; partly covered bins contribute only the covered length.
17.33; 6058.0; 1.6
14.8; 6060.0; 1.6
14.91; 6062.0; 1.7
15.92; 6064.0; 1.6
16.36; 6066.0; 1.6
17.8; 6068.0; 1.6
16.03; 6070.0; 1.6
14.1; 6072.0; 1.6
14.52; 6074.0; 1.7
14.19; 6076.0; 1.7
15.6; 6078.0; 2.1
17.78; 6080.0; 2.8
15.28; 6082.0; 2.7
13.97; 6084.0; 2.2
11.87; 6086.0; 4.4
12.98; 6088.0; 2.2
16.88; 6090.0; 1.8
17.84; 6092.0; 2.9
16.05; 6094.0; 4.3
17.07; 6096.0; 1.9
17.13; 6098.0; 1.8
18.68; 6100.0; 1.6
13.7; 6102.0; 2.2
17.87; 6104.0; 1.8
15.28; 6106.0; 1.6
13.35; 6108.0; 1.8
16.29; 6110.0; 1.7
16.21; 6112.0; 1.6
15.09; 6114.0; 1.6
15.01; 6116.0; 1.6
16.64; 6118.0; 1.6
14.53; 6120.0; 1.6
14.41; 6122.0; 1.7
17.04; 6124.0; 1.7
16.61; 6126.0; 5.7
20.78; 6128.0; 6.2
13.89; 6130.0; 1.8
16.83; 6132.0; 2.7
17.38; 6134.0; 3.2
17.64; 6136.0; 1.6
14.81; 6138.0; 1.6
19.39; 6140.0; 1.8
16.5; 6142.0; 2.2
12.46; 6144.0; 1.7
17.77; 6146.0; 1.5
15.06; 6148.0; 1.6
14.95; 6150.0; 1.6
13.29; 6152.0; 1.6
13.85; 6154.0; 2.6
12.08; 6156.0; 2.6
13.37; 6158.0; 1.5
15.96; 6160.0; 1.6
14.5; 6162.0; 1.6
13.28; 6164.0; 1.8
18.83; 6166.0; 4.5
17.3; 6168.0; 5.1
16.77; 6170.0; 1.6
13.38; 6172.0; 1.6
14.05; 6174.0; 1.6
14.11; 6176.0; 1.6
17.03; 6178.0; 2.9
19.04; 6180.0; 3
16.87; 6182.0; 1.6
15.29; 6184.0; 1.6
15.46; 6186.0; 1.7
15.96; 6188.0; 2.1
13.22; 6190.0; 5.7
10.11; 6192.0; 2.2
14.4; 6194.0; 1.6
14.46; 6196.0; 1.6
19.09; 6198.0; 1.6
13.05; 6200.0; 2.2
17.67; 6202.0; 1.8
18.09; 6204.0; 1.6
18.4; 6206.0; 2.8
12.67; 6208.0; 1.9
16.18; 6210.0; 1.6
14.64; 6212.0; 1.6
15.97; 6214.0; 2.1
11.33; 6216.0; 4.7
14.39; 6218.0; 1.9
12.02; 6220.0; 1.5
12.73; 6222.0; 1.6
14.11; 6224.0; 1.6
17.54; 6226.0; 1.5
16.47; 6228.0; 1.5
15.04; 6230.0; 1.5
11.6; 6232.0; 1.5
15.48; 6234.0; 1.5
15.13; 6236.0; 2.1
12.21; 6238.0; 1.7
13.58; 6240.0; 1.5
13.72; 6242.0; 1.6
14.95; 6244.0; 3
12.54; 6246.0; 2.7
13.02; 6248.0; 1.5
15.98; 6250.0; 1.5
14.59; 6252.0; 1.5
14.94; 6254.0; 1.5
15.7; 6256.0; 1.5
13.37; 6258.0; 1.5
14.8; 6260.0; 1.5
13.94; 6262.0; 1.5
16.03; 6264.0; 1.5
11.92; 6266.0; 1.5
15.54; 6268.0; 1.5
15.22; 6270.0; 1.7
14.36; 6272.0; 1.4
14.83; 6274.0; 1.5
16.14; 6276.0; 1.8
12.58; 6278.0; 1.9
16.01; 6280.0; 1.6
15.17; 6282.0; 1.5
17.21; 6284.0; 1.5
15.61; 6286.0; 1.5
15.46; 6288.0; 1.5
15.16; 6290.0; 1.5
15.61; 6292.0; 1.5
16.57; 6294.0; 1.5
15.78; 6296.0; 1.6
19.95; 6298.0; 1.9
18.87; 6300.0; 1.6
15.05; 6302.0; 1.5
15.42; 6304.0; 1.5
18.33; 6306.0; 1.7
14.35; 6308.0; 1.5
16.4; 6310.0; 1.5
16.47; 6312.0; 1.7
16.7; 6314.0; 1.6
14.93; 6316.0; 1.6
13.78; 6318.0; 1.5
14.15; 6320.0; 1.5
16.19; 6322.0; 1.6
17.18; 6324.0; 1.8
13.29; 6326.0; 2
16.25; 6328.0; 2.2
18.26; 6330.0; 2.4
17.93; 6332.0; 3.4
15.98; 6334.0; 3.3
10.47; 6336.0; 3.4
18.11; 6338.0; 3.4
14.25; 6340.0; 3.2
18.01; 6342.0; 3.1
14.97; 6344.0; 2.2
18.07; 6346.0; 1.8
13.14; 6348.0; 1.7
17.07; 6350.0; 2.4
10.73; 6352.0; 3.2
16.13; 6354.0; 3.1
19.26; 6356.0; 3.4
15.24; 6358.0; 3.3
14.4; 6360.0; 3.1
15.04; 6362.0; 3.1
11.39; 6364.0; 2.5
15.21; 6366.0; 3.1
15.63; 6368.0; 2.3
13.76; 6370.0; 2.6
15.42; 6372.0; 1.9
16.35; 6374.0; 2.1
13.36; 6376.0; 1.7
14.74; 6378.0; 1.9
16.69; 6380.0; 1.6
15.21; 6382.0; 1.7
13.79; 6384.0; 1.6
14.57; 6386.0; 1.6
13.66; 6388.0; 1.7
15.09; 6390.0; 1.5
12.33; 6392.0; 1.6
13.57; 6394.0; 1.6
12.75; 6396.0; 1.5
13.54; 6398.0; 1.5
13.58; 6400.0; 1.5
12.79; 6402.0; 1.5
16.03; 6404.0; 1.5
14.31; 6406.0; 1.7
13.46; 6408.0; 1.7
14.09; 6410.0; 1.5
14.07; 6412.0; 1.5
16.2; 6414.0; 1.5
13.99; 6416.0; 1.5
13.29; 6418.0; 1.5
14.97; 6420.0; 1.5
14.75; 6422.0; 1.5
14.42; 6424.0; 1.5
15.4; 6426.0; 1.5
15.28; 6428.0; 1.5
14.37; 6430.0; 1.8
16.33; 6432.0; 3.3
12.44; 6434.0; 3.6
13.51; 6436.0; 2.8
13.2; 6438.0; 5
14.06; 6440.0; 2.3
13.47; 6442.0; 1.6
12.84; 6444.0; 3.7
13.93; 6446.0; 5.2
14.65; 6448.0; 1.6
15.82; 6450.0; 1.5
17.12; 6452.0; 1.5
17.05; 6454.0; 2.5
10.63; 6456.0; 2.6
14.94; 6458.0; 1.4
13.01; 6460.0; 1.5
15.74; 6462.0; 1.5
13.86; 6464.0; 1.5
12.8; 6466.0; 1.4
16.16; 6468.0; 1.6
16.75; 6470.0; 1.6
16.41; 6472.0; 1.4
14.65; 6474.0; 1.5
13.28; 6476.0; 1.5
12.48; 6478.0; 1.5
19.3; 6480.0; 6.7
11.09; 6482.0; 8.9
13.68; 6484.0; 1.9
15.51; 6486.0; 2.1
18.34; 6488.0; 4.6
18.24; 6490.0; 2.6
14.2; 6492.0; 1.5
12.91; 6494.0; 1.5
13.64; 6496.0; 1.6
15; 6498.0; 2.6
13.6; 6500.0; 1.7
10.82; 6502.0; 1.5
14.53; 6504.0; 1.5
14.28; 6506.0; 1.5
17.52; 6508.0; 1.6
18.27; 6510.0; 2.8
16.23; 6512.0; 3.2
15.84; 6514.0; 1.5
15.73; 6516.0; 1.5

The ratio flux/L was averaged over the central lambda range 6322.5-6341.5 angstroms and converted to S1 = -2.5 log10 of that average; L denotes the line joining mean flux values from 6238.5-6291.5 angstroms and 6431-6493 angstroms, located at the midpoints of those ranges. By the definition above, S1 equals -0.080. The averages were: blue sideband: 14.7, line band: 15.8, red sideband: 14.7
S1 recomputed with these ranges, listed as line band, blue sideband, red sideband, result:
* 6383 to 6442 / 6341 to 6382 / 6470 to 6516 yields 0.08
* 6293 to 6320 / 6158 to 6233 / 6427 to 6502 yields -0.10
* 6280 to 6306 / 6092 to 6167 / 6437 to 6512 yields -0.08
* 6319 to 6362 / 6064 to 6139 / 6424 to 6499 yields -0.04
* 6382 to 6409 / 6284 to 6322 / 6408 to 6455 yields 0.08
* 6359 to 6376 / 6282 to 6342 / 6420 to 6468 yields 0.05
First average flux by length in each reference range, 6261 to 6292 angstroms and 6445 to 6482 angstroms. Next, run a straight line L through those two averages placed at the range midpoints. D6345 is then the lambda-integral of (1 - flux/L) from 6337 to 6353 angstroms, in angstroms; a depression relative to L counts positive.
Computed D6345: -0.63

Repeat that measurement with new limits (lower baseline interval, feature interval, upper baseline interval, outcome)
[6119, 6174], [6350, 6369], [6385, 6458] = -0.5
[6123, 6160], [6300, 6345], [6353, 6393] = -2.3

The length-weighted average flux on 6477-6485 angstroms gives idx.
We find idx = 14.1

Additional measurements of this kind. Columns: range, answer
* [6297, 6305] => 17.3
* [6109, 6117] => 15.7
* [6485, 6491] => 17.4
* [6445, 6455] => 15.7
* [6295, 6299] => 17.9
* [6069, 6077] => 14.7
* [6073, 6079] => 14.8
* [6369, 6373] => 14.6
